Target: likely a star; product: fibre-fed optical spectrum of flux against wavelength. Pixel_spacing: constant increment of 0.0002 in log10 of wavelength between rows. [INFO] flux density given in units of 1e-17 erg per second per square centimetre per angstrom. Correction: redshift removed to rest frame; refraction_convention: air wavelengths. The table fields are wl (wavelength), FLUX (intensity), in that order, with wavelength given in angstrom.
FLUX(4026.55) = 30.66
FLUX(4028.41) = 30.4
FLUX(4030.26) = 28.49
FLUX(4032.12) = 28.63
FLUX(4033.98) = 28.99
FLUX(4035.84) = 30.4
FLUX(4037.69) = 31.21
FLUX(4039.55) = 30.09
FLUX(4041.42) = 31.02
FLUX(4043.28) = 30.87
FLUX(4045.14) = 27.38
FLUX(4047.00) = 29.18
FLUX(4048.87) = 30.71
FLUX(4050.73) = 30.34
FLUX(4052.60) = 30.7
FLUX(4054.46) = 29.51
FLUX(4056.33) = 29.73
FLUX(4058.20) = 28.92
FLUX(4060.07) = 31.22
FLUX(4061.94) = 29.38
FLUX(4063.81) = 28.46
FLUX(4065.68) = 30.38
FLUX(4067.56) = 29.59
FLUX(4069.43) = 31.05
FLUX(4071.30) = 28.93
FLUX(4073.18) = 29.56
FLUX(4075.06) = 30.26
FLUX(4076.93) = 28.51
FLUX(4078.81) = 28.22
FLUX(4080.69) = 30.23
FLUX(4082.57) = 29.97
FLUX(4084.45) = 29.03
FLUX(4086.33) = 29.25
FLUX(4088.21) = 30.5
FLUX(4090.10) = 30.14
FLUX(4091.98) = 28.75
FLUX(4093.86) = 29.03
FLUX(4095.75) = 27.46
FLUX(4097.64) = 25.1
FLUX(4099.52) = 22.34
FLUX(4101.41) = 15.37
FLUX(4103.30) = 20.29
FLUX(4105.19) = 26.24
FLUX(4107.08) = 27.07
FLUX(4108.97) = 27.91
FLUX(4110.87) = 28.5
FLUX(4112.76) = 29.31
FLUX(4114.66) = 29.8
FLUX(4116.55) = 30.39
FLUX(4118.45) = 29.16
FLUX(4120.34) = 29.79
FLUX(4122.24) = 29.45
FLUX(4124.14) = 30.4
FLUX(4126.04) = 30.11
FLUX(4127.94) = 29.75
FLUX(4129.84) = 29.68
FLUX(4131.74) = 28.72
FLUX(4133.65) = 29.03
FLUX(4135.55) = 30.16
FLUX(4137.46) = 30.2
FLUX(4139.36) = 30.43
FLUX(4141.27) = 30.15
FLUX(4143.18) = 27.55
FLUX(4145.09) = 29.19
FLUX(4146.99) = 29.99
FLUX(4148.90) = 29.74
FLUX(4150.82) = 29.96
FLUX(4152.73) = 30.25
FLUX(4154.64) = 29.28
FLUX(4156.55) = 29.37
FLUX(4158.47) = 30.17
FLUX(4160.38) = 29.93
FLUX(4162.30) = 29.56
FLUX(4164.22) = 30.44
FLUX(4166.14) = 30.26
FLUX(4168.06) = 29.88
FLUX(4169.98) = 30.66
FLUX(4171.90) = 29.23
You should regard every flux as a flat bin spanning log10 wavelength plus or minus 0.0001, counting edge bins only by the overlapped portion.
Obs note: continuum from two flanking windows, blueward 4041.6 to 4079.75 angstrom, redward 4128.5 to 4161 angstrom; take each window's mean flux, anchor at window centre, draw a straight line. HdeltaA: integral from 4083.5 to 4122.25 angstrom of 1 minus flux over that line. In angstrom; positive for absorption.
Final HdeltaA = 3.0 angstrom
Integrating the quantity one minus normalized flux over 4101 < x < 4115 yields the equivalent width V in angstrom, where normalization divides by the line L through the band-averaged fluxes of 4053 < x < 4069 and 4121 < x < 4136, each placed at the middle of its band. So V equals 1.84 angstrom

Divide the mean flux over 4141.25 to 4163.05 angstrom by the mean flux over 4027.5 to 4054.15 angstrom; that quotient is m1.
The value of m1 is 1.0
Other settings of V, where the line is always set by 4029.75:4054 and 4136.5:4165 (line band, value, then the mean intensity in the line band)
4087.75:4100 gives 0.9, 27.7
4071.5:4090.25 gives 0.2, 29.5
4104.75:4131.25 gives 0.5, 29.2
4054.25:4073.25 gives 0.1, 29.7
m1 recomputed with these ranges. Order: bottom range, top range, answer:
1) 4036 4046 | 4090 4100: 0.90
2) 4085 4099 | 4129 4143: 1.04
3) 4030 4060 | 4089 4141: 0.94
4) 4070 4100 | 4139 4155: 1.03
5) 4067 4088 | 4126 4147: 1.00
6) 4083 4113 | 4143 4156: 1.11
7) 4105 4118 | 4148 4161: 1.04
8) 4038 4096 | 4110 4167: 1.00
